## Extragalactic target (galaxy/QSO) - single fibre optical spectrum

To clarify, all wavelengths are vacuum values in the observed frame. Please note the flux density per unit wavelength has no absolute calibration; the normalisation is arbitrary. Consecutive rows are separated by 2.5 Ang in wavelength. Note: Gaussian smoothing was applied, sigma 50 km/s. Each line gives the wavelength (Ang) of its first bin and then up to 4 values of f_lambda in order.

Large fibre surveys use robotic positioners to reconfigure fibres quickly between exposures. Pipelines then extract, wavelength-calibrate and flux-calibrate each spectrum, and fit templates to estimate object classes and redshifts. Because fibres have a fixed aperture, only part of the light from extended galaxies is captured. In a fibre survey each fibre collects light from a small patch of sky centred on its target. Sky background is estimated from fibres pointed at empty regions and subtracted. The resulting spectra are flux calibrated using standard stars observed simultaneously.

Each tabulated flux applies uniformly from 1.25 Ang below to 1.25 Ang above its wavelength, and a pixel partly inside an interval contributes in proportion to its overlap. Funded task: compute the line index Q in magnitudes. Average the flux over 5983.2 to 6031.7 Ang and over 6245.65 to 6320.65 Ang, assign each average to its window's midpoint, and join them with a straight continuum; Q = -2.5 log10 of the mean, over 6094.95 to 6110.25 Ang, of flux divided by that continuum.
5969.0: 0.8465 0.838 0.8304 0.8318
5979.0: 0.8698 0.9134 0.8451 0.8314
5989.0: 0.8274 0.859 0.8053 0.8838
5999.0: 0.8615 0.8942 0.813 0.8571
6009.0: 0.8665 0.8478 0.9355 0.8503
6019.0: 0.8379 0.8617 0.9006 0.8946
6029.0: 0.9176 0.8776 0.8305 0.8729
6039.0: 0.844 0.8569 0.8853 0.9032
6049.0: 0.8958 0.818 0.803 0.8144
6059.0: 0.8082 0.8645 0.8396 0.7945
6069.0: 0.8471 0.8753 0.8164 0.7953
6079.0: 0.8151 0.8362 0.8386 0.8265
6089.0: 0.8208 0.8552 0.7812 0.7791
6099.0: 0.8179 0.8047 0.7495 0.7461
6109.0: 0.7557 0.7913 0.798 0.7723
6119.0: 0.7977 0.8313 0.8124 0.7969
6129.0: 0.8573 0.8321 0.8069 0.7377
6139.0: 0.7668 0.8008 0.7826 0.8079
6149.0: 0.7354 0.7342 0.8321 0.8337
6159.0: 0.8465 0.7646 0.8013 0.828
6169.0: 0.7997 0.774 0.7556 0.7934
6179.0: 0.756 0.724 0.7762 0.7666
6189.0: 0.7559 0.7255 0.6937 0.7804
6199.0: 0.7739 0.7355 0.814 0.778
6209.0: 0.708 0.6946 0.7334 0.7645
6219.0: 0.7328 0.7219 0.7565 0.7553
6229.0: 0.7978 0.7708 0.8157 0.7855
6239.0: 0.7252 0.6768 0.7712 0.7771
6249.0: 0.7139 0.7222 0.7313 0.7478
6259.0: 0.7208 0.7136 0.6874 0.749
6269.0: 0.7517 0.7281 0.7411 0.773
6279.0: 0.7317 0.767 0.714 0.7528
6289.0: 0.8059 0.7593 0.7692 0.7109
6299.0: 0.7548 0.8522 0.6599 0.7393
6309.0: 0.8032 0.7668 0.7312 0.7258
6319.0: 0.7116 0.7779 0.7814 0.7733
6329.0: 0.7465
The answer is 0.06 mag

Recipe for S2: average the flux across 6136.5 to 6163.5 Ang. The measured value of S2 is 0.788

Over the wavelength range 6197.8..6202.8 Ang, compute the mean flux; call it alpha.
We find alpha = 0.755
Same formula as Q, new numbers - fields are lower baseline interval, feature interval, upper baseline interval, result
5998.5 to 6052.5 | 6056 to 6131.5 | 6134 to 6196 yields 0.02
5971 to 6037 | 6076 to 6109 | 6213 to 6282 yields 0.02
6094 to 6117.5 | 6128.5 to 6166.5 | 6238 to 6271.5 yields -0.04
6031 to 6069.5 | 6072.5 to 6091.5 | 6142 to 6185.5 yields 0.01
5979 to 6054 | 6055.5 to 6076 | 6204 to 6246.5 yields 0.01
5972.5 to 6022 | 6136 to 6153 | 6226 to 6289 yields 0.03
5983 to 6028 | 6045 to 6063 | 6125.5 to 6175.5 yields -0.01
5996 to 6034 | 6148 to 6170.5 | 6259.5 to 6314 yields 0.01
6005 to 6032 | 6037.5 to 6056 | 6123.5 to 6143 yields 0.00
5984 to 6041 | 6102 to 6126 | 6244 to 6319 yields 0.04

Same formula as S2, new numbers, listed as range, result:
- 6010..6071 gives 0.859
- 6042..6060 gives 0.848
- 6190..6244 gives 0.75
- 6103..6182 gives 0.789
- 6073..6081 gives 0.811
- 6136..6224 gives 0.767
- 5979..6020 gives 0.859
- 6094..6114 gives 0.779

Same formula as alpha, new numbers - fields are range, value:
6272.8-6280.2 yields 0.749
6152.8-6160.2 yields 0.837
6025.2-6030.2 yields 0.906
